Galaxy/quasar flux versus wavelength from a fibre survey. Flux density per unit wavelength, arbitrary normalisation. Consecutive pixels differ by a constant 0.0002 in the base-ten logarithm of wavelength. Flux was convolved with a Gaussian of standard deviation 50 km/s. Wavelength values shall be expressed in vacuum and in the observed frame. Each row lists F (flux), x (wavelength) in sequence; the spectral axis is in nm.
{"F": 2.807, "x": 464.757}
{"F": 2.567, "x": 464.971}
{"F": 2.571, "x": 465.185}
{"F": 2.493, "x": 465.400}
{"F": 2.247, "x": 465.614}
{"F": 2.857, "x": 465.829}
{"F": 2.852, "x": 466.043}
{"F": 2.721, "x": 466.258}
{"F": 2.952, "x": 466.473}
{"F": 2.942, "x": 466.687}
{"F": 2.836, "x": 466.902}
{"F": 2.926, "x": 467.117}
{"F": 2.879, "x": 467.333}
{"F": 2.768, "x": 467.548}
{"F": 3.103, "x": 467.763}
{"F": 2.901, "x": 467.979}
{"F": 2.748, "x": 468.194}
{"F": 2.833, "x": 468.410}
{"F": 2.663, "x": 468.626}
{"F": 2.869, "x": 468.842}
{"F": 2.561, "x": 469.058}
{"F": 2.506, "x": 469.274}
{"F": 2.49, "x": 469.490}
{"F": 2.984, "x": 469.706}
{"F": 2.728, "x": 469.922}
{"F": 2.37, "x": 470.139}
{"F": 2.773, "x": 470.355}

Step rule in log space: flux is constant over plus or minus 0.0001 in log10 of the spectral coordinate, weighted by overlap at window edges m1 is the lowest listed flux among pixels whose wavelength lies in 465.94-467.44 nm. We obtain 2.721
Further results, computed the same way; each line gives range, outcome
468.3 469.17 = 2.561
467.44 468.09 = 2.768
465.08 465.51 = 2.493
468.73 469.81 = 2.49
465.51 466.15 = 2.247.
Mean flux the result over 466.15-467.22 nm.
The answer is 2.88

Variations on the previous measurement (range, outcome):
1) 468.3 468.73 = 2.75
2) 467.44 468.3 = 2.88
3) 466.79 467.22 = 2.88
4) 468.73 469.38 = 2.65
